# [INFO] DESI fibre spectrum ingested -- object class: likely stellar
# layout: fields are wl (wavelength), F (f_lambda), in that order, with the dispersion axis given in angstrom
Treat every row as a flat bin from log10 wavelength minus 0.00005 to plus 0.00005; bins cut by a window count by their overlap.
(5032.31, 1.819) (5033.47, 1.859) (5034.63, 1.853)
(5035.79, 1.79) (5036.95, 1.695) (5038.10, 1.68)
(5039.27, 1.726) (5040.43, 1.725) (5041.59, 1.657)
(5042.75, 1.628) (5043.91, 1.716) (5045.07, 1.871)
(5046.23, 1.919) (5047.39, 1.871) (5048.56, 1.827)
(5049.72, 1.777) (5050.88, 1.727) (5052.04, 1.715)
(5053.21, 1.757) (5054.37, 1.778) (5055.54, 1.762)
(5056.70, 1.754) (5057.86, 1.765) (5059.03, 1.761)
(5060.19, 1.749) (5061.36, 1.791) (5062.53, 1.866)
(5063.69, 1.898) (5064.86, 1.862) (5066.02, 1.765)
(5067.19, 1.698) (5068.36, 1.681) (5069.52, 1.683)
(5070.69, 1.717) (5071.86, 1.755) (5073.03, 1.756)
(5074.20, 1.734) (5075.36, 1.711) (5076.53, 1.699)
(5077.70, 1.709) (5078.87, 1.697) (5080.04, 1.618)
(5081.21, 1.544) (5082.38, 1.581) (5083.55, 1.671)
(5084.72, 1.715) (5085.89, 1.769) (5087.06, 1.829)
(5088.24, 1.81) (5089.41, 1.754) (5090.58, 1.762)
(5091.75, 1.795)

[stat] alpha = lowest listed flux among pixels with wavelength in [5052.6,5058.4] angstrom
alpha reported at 1.754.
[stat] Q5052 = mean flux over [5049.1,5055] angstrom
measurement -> 1.75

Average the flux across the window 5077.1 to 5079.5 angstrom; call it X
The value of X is 1.7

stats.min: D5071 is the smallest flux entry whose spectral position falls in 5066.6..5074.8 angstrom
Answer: 1.681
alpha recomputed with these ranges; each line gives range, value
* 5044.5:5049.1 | 1.827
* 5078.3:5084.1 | 1.544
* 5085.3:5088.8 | 1.769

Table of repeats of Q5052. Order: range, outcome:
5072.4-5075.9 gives 1.74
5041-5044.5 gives 1.67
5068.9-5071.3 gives 1.7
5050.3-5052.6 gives 1.72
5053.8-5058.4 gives 1.77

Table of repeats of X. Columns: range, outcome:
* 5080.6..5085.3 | 1.63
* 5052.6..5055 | 1.76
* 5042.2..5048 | 1.8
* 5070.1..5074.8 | 1.74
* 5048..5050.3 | 1.8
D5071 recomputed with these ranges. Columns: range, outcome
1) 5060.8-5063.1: 1.791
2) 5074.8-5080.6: 1.618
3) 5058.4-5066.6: 1.749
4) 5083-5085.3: 1.671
